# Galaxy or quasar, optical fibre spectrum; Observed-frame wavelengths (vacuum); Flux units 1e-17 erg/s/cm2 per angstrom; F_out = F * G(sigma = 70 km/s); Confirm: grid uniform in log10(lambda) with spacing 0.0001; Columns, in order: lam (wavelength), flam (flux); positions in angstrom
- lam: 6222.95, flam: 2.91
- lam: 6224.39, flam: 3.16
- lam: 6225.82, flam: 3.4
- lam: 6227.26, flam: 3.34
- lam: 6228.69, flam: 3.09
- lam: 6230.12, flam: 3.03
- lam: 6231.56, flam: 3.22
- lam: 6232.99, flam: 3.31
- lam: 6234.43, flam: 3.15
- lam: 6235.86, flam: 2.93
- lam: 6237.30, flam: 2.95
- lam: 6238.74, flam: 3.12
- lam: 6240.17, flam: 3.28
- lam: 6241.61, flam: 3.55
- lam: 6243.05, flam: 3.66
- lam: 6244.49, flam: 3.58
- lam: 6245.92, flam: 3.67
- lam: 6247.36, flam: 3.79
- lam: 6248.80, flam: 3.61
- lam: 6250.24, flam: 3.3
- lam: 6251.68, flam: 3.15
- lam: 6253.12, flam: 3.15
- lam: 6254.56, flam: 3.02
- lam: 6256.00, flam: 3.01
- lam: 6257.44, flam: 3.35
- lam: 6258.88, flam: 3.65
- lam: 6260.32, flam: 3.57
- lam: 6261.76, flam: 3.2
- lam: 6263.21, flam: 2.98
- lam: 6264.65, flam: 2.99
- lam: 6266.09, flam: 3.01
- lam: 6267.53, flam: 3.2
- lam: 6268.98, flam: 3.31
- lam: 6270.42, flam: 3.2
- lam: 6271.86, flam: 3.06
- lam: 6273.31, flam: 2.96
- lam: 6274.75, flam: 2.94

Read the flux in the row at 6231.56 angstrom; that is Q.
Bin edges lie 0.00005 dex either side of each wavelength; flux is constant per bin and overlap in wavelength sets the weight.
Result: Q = 3.22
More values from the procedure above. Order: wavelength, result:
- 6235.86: 2.93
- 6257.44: 3.35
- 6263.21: 2.98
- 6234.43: 3.15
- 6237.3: 2.95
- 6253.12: 3.15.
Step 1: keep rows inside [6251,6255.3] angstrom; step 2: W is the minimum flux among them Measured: 3.02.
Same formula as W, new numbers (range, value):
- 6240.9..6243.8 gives 3.55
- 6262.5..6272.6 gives 2.98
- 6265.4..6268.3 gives 3.01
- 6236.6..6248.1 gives 2.95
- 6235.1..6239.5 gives 2.93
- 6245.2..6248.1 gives 3.67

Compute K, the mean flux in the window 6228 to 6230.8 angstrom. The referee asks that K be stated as 3.06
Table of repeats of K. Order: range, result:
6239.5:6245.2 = 3.51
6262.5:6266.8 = 3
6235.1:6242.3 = 3.17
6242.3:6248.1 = 3.67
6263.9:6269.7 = 3.13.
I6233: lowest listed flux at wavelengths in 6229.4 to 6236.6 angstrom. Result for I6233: 2.93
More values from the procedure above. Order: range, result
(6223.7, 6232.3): 3.03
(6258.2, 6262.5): 3.2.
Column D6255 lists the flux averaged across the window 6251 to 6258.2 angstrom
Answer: 3.14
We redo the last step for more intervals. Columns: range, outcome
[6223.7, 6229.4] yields 3.25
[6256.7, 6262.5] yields 3.44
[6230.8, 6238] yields 3.11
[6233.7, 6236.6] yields 3.04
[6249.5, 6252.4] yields 3.23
